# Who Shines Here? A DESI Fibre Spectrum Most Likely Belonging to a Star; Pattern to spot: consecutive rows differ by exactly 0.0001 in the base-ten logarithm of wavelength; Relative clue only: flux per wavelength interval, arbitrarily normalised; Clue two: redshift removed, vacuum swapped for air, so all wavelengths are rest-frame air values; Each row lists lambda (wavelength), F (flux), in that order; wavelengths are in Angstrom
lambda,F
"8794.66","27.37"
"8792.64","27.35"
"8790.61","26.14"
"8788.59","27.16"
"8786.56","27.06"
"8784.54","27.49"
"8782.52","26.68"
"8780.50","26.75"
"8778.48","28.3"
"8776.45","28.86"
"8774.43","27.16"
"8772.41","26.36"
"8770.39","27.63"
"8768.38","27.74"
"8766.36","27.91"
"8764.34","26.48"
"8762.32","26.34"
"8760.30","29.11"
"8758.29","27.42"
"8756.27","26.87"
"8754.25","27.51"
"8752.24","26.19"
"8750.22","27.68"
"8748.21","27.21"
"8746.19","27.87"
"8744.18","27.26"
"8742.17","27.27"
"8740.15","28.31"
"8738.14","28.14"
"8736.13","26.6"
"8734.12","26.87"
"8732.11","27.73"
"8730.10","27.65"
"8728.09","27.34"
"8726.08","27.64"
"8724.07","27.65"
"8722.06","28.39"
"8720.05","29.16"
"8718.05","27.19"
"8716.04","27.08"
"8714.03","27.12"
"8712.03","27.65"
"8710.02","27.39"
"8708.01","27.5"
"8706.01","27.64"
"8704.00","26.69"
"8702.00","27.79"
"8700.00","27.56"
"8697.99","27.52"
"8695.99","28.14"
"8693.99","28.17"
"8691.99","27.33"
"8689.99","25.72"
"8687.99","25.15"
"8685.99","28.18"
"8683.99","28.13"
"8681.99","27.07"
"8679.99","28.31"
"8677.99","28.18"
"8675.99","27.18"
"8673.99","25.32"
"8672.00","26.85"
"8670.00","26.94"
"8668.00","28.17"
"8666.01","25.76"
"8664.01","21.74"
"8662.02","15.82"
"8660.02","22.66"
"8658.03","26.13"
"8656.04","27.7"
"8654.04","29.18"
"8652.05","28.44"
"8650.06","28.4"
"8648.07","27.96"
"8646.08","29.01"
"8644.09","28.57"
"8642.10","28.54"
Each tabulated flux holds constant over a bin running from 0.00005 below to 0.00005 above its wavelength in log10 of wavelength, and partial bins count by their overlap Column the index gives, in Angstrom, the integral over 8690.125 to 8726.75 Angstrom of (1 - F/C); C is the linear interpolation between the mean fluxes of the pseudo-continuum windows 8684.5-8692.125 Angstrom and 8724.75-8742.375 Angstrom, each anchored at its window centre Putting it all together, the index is -0.8 Angstrom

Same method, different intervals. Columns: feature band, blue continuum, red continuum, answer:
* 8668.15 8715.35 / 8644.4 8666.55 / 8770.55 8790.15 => -1.9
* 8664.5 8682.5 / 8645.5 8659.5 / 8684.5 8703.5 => 0.4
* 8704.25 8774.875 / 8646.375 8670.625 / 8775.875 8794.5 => -1.9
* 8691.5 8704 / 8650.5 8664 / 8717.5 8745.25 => -0.6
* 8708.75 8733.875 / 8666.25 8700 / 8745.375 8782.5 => -0.3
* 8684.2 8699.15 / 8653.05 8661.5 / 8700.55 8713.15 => -0.2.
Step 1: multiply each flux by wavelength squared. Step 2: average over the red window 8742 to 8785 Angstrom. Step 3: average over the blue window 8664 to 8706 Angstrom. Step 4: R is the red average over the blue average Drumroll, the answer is 1.03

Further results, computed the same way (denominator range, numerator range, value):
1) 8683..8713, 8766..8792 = 1.02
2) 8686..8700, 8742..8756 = 1.02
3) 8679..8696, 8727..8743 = 1.02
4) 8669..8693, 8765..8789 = 1.04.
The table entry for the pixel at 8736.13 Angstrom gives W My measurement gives 26.6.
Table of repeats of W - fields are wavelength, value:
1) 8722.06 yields 28.39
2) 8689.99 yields 25.72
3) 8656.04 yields 27.7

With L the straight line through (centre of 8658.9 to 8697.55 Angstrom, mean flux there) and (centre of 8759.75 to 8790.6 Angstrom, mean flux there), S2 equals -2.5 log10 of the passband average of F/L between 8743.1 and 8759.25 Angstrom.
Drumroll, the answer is -0.01 mag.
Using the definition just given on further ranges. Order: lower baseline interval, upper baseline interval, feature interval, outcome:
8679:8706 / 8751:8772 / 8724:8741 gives -0.01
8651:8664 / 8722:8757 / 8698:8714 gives -0.04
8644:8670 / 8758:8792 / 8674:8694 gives -0.03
